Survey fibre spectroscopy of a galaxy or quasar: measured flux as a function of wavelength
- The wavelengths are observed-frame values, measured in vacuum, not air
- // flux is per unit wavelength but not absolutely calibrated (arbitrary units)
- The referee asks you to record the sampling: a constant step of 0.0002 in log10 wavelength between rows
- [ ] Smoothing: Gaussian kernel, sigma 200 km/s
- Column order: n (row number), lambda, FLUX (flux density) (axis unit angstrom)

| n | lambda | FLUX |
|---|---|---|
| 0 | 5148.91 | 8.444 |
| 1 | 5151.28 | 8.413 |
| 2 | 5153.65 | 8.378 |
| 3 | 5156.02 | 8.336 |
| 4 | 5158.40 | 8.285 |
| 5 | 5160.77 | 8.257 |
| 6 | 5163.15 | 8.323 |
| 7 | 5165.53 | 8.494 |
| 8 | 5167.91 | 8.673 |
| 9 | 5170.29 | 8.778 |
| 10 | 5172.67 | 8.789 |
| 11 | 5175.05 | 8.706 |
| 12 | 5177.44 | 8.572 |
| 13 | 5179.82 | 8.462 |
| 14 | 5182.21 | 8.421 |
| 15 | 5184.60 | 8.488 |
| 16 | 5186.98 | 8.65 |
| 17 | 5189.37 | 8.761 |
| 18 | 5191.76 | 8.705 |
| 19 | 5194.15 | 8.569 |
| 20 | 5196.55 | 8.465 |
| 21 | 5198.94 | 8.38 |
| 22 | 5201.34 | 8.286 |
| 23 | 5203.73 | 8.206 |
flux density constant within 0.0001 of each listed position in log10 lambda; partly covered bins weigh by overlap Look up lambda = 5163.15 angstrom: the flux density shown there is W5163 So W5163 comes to 8.323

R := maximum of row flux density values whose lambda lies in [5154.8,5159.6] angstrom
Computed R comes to 8.336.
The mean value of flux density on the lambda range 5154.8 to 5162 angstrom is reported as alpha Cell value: 8.3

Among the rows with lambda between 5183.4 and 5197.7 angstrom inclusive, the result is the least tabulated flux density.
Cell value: 8.465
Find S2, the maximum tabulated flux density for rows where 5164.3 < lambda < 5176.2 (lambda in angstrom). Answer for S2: 8.789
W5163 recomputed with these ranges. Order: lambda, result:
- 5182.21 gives 8.421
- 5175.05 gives 8.706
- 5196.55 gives 8.465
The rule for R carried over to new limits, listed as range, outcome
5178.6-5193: 8.761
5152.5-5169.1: 8.673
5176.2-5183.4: 8.572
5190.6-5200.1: 8.705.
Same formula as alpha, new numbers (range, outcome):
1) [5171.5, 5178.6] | 8.68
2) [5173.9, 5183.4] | 8.53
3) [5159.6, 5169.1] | 8.43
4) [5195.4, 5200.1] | 8.43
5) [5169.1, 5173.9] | 8.79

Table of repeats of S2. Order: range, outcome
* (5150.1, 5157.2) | 8.413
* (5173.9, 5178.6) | 8.706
